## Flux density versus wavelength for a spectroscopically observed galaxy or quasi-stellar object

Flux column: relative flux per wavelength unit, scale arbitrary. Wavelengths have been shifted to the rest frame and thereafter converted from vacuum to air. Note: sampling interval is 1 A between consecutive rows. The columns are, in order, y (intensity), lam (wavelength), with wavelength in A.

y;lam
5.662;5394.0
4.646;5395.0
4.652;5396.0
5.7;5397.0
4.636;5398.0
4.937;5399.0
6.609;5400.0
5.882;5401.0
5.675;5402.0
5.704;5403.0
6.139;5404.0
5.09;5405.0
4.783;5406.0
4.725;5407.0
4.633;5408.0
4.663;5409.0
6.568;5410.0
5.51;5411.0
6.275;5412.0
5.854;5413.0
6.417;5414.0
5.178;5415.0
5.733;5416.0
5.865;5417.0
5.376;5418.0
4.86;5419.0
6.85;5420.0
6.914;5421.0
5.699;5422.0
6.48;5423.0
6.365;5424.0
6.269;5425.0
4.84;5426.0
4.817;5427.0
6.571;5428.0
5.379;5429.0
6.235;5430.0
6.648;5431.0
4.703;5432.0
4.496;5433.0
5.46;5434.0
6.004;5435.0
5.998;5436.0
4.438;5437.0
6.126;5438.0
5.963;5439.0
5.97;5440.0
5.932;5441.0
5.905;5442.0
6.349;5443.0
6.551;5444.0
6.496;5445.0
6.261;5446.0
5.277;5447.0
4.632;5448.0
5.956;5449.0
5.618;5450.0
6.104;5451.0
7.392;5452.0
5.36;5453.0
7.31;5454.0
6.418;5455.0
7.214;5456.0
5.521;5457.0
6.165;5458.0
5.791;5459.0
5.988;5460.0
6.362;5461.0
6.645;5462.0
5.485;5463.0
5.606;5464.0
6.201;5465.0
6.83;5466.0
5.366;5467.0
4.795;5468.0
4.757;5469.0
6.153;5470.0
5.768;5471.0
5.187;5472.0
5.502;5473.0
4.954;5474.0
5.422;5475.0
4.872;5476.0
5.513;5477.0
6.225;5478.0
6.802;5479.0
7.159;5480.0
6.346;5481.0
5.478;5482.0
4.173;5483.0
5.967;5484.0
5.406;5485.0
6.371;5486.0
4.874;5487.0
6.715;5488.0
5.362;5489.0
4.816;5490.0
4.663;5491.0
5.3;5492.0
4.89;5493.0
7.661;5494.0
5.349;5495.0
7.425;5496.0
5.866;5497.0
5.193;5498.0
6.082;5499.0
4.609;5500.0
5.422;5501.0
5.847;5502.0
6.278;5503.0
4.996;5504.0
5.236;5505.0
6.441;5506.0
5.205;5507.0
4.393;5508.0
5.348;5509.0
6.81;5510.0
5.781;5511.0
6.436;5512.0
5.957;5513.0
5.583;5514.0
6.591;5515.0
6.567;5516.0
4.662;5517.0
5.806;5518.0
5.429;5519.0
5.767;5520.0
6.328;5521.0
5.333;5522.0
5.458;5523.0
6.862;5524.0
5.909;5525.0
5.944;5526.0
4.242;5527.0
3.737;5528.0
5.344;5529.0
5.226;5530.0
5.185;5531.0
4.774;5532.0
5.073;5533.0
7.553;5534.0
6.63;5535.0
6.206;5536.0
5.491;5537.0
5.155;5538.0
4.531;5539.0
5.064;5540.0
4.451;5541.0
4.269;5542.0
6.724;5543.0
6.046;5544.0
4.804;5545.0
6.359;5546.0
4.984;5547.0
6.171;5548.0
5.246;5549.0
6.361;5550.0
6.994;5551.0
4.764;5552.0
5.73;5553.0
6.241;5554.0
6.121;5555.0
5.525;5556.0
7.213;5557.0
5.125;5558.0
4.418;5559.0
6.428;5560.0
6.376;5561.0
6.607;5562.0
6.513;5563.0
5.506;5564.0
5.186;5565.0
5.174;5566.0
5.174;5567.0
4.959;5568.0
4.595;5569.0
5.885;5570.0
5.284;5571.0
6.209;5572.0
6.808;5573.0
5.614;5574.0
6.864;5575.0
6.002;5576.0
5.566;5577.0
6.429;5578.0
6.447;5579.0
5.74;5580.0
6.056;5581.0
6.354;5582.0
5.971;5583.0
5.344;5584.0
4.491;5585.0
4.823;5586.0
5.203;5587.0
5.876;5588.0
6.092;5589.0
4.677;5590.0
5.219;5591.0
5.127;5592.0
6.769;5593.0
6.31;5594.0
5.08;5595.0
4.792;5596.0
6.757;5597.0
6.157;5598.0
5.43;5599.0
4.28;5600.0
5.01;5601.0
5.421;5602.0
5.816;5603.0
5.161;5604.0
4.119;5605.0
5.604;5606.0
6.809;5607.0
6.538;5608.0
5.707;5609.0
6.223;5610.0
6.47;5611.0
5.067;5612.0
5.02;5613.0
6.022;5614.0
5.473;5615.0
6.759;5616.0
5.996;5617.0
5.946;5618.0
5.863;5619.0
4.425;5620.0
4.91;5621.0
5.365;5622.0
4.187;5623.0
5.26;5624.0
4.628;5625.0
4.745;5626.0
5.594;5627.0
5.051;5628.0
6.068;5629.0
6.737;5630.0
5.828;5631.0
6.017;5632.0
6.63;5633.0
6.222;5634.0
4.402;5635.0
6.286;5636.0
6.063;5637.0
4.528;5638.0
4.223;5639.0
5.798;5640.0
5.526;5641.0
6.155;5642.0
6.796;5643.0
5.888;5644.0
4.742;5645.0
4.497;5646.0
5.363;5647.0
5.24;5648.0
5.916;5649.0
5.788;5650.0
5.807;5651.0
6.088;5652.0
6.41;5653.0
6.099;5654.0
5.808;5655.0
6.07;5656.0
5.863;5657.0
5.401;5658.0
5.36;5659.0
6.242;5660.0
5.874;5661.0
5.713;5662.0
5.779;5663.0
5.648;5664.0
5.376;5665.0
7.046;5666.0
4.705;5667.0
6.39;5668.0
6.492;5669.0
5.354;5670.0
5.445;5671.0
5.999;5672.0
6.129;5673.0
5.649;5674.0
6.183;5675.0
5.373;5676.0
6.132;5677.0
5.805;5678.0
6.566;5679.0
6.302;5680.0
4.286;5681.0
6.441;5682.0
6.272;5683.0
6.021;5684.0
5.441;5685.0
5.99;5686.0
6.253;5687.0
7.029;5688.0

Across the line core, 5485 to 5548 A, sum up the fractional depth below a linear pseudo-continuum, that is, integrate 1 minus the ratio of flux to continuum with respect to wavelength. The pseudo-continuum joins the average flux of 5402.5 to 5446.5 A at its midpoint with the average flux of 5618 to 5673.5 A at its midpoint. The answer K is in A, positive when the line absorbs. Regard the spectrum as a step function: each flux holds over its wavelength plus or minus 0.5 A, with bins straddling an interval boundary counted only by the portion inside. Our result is 1.1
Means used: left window 5.75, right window 5.64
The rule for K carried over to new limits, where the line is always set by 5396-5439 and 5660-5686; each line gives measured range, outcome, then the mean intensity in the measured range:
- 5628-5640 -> 0.3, 5.7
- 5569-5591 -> 0.1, 5.76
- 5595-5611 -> 0.6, 5.6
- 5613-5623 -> 0.5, 5.54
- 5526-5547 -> 1.4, 5.35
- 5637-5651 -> 0.9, 5.46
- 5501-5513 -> 0.0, 5.71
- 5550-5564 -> -0.6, 6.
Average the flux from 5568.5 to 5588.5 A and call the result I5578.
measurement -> 5.78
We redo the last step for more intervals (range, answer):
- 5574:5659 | 5.63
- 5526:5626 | 5.59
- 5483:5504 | 5.65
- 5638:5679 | 5.75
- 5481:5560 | 5.63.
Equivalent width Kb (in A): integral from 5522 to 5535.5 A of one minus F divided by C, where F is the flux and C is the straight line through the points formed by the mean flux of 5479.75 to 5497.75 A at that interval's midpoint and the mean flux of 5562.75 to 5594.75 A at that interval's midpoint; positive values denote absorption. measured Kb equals 0.4 A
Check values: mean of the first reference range 5.74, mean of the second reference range 5.68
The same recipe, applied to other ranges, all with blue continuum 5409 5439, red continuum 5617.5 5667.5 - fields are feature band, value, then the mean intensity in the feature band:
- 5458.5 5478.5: 0.2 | 5.67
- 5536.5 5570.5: 0.5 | 5.59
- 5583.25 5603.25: 0.7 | 5.44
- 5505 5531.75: 0.4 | 5.61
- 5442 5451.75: -0.3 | 5.95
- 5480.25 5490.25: 0.2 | 5.61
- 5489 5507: 0.3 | 5.63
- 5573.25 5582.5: -0.8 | 6.14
